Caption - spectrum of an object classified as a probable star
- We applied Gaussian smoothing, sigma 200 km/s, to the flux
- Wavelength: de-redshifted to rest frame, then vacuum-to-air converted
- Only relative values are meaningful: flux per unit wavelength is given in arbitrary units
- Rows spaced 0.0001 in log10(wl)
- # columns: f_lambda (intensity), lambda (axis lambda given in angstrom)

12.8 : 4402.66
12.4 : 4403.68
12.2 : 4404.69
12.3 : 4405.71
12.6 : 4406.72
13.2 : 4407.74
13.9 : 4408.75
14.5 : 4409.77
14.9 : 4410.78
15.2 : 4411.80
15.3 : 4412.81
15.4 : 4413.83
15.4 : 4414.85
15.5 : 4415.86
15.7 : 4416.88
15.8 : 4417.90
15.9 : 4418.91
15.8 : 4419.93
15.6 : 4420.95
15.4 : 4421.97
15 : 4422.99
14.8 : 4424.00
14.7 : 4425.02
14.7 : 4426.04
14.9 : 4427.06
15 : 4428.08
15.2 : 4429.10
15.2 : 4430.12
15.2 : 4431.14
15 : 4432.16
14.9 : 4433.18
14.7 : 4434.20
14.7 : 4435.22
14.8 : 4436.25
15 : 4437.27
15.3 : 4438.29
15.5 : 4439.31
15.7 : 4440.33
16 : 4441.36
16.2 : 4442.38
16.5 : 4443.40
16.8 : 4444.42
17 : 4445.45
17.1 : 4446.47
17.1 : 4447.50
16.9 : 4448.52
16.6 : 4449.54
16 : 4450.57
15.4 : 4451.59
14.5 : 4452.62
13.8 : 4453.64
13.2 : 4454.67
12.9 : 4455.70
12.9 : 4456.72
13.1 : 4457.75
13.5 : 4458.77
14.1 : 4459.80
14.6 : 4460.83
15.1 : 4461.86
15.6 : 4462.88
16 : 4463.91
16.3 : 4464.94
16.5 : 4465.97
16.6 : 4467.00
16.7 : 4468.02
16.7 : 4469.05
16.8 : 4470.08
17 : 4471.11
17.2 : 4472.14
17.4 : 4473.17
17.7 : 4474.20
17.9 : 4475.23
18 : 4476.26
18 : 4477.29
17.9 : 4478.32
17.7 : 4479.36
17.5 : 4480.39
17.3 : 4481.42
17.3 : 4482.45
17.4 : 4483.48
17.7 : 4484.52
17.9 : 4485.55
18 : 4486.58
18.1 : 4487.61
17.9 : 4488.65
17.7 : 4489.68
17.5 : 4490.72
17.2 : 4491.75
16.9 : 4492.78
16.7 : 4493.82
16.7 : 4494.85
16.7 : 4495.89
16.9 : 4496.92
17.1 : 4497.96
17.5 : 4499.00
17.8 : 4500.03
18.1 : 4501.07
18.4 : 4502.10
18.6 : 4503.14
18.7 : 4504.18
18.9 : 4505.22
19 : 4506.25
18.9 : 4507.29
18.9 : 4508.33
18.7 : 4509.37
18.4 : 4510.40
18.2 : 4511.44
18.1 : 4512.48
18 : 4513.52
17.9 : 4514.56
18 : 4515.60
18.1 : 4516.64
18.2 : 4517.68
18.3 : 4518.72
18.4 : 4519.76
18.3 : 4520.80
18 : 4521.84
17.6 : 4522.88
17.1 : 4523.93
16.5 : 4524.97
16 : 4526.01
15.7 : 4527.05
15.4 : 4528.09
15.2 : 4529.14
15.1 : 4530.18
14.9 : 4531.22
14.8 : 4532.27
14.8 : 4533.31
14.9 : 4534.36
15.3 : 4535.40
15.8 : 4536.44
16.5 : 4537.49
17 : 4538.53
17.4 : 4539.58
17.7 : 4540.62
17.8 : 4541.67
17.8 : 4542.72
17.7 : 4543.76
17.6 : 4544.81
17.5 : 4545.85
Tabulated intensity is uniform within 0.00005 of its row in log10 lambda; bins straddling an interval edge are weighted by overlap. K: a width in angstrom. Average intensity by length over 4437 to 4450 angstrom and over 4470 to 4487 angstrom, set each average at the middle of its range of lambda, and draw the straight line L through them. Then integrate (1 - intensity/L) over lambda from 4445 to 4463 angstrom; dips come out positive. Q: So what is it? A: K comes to 1.9 angstrom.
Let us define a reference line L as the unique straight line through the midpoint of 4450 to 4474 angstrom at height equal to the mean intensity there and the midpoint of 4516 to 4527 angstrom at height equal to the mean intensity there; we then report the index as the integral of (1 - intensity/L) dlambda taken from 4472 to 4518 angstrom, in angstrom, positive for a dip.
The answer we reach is -3.54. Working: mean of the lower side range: 15.3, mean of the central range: 17.8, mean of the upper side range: 17.6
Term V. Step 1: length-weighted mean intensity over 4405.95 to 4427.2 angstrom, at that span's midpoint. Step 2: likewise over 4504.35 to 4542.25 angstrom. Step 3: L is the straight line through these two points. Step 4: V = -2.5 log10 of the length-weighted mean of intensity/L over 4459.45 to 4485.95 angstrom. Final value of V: -0.05 mag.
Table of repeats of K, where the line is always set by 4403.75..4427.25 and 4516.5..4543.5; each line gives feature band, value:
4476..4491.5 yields -1.83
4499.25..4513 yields -1.93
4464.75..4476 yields -1.01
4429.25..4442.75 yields -0.18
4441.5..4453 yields -0.88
